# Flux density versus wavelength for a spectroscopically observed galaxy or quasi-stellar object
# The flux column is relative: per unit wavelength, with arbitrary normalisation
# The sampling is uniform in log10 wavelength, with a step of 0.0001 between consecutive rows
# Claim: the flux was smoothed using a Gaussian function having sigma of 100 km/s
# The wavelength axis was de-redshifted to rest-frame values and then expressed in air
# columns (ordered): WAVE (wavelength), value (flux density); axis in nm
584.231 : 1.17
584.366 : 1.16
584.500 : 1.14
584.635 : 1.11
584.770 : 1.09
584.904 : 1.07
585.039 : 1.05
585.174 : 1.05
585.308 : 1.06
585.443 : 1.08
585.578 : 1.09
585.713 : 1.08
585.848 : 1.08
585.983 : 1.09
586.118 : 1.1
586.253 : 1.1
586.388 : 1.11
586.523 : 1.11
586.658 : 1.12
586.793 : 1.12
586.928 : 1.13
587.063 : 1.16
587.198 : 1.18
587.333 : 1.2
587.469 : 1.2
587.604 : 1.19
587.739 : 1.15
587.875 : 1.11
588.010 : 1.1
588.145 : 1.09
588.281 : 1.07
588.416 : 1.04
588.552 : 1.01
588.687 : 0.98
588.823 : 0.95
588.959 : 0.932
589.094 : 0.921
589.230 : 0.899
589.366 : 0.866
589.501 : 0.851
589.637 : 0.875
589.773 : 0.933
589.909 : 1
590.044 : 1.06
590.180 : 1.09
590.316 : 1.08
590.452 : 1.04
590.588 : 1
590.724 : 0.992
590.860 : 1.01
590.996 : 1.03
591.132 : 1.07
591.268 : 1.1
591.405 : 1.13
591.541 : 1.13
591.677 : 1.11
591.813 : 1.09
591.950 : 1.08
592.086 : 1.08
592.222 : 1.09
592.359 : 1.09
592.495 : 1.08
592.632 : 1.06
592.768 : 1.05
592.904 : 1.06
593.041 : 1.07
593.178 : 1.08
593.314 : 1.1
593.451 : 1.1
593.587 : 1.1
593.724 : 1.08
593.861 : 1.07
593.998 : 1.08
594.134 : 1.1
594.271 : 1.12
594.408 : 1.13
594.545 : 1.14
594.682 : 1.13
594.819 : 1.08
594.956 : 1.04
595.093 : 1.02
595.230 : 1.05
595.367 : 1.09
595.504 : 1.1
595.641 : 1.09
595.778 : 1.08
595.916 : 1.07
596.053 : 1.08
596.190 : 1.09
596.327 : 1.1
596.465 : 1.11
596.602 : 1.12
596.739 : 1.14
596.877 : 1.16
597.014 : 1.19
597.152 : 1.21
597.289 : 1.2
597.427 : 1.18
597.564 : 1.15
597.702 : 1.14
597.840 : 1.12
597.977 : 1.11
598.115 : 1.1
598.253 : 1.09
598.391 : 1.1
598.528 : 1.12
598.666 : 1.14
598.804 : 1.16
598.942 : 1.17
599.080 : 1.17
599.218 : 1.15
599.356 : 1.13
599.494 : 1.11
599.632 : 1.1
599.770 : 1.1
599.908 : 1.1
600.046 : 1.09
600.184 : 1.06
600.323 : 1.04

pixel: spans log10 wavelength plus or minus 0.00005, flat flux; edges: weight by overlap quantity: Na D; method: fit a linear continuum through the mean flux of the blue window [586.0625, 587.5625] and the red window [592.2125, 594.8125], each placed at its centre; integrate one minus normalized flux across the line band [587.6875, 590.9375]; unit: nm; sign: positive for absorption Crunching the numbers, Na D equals 0.35 nm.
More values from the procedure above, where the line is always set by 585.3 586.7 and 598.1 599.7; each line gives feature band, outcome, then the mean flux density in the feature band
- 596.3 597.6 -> -0.04 nm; 1.16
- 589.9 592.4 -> 0.09 nm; 1.07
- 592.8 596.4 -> 0.10 nm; 1.09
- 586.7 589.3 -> 0.05 nm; 1.08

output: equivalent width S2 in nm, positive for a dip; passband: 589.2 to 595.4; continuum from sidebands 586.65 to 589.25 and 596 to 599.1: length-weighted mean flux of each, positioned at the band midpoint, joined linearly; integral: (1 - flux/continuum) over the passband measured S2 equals 0.28 nm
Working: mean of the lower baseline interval 1.08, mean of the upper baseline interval 1.14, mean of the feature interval 1.06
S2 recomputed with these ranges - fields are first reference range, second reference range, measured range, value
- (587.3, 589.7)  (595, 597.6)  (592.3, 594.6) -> -0.01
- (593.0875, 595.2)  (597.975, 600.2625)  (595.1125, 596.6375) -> 0.02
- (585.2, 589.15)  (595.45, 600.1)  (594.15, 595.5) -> 0.03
